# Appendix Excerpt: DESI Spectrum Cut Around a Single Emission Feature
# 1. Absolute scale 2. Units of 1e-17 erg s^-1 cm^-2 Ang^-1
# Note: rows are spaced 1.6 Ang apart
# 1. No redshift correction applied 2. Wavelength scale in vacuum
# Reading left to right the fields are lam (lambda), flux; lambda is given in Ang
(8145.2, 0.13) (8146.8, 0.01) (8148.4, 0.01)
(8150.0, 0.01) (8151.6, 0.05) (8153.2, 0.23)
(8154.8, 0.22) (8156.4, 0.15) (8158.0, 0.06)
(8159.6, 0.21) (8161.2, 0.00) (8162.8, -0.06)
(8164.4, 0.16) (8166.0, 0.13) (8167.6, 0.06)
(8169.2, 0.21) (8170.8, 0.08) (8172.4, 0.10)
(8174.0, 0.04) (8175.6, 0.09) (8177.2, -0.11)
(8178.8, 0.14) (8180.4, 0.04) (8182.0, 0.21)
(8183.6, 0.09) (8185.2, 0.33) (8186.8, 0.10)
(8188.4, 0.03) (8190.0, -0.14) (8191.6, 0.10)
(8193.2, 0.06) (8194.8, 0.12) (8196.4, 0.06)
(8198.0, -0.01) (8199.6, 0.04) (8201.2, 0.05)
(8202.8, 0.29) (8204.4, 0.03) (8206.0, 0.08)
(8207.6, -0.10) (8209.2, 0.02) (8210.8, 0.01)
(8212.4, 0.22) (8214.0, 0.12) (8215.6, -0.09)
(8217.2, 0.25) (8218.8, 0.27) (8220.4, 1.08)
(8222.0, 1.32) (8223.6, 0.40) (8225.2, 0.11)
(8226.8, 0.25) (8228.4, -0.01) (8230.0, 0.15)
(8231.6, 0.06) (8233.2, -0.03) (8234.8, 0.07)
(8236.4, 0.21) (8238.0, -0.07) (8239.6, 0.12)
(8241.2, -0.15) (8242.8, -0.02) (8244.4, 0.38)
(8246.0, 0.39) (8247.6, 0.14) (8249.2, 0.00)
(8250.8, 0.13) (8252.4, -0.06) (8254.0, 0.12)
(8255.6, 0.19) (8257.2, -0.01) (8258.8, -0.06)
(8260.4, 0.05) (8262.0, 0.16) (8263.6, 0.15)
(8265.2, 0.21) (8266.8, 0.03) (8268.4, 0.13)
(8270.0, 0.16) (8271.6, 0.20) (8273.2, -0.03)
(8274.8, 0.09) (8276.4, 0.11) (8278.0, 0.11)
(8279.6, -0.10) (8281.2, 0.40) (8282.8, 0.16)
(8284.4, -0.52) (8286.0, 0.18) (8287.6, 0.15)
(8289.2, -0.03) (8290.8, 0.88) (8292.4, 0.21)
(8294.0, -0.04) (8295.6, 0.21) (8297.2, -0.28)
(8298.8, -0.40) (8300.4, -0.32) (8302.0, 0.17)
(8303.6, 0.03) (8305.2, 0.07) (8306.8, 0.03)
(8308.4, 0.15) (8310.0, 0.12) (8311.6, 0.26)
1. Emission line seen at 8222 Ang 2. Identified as H-alpha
